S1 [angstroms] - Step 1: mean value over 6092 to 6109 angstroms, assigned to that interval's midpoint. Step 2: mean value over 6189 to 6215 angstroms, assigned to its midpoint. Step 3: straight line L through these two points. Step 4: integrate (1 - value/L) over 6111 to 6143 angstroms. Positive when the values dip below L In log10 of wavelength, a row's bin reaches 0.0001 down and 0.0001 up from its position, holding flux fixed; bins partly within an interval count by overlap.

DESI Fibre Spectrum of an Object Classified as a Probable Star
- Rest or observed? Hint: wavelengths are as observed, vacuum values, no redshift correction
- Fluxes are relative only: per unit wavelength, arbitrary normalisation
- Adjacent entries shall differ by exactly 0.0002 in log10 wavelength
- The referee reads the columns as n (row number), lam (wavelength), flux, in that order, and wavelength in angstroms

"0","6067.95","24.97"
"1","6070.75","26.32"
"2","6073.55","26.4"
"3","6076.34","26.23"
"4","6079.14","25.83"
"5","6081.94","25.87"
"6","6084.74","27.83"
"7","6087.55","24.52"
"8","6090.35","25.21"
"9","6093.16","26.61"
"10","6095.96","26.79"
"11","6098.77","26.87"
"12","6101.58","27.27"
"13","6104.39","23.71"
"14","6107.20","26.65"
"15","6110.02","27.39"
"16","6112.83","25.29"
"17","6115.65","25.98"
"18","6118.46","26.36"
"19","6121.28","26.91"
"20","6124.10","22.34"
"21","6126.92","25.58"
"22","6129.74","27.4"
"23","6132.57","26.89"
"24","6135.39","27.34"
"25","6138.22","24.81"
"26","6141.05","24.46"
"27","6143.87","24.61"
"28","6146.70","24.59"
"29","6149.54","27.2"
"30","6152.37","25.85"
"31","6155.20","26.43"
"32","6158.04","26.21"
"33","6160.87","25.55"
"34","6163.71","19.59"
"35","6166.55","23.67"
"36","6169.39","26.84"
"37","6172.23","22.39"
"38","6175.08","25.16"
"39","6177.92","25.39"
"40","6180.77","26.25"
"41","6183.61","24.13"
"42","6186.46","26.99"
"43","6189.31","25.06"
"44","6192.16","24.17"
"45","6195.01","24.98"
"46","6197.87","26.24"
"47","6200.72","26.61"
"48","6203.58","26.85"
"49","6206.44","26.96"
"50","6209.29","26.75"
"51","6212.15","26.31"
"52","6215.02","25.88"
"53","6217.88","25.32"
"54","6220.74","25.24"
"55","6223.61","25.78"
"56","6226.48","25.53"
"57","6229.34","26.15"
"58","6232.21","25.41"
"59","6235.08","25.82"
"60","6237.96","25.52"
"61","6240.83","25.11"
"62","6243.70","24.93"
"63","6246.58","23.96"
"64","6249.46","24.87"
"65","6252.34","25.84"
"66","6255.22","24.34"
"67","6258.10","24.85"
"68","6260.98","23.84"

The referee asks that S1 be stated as 0.6 angstroms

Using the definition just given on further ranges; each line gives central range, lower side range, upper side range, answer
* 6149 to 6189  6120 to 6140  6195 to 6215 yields 1.7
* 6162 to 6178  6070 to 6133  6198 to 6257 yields 1.3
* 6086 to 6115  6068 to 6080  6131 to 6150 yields -0.2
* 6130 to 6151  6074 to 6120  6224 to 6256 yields 0.1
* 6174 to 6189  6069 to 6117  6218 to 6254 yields 0.1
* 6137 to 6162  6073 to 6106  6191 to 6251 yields 0.3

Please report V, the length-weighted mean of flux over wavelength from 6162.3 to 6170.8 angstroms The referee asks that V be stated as 23.4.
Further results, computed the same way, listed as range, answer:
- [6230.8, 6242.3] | 25.5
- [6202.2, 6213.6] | 26.7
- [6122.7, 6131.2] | 25.1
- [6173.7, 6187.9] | 25.6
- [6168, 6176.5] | 24.8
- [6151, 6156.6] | 26.2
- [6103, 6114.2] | 25.8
